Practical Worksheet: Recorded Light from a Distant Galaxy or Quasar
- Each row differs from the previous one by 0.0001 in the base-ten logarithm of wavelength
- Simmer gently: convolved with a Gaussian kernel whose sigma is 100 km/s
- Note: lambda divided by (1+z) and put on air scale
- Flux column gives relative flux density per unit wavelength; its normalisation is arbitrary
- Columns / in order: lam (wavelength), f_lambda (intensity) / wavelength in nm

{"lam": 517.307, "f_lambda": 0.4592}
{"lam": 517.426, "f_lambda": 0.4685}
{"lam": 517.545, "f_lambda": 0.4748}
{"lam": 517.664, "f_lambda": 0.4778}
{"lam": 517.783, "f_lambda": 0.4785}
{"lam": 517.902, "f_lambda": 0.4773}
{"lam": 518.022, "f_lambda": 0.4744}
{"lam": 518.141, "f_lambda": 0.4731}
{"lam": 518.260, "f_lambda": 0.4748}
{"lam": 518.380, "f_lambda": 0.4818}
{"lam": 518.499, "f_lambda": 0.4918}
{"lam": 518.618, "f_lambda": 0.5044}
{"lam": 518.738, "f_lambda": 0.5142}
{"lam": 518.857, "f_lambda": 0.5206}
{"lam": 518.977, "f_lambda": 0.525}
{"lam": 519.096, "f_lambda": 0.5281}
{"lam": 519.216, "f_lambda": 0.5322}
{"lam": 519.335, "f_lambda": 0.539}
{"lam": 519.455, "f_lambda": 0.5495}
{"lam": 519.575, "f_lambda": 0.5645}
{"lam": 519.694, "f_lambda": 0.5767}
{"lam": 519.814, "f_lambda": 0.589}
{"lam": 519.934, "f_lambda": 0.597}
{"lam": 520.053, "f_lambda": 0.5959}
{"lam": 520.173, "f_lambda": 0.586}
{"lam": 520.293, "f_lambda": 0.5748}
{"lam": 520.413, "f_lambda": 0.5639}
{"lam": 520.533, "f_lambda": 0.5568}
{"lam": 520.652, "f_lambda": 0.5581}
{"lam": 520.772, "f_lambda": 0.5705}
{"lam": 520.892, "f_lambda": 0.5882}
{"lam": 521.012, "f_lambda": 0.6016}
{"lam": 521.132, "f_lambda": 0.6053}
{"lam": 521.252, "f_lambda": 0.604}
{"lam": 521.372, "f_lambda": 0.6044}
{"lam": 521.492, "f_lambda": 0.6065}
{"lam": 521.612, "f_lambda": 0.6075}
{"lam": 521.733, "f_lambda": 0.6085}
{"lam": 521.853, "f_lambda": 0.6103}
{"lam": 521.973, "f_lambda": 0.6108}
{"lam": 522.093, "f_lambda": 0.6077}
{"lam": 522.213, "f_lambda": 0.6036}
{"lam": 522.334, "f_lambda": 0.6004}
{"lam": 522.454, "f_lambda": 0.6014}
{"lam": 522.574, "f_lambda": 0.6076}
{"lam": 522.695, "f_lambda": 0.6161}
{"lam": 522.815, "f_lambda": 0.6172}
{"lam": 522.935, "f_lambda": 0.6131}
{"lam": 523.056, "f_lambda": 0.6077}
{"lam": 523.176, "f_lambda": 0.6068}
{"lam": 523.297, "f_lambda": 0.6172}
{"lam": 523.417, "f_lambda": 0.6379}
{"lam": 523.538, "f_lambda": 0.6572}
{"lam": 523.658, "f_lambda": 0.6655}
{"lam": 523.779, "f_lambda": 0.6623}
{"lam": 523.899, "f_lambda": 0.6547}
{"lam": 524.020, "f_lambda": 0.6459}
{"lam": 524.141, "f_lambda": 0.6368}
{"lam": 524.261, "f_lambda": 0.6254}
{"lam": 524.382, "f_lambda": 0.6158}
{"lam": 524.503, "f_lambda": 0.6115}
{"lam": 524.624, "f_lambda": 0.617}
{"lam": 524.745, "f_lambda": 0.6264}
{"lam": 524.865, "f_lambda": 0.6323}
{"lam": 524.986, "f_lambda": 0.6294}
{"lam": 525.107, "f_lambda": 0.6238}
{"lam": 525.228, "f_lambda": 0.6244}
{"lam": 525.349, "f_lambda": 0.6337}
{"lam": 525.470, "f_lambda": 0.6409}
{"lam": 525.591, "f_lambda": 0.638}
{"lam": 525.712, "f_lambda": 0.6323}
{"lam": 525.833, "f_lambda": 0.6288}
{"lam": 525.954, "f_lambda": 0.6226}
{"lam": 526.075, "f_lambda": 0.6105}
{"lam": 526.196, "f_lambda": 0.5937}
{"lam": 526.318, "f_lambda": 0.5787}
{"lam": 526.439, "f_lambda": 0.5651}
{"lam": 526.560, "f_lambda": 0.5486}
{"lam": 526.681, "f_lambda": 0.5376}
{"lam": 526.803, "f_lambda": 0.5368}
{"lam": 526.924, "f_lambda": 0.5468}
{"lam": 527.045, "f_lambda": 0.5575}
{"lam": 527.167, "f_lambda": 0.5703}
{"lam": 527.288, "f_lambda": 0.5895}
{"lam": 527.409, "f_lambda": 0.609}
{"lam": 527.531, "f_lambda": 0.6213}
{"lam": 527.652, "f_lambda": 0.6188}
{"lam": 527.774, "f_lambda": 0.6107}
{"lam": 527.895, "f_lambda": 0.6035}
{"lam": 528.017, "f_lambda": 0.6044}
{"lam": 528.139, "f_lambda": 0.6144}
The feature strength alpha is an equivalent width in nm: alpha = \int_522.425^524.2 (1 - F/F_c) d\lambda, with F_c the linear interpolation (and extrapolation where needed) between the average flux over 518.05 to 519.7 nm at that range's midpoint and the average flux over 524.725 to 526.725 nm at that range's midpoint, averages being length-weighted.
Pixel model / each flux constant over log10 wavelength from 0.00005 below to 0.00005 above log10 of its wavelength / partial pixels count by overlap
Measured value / -0.16 nm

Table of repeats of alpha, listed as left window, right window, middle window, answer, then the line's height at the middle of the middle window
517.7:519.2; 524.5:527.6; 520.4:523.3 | -0.30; 0.543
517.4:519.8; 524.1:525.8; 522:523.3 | -0.05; 0.585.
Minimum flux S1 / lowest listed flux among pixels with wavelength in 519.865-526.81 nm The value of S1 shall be 0.5368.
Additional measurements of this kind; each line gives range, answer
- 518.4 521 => 0.4918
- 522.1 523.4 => 0.6004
